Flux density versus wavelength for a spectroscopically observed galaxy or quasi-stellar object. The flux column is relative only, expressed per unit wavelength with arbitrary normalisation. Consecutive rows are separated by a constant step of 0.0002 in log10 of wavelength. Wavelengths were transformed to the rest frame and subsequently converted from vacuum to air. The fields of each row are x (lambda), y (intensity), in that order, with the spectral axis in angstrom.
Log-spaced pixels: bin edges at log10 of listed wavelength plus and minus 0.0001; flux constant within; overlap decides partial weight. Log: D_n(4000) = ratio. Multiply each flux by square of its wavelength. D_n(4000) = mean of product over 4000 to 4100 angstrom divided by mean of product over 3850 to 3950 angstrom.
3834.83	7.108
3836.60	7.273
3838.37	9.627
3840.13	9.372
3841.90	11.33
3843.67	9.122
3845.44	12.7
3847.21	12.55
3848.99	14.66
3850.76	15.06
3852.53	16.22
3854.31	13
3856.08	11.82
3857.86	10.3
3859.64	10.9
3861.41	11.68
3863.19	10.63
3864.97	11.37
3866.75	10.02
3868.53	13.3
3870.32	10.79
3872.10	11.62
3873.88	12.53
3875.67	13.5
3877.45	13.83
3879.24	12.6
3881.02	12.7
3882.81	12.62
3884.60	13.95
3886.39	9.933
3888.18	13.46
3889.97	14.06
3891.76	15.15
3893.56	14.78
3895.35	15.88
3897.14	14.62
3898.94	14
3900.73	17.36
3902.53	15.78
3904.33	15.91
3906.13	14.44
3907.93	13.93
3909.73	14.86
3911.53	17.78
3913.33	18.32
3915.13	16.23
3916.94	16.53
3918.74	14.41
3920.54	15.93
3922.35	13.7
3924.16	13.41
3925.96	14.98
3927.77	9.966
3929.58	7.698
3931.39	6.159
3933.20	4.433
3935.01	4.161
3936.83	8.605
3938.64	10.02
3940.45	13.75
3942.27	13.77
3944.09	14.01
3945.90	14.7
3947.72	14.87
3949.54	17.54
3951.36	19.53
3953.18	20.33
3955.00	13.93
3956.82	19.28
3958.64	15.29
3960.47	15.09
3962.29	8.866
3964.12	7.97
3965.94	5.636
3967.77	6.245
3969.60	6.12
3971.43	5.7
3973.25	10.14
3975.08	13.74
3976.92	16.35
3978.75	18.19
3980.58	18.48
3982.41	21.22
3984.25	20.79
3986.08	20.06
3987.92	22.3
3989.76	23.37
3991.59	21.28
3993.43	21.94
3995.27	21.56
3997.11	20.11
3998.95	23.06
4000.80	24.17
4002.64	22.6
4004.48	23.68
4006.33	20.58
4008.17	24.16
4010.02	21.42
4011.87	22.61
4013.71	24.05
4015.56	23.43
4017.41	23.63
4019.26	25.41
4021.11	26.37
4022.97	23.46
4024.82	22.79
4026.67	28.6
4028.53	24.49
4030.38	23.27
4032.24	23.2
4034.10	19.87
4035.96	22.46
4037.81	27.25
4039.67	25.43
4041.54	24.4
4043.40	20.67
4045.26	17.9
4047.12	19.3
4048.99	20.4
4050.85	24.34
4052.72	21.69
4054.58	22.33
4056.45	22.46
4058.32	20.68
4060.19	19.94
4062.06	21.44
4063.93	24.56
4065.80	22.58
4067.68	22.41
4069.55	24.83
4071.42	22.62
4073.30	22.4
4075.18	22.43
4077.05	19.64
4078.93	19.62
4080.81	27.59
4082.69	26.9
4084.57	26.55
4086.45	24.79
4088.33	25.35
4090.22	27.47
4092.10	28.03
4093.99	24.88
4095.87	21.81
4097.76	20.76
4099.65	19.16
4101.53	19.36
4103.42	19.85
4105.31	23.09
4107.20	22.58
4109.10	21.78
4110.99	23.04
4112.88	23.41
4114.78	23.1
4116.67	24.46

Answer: 1.92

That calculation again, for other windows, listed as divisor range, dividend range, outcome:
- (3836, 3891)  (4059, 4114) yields 2.14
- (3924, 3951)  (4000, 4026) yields 2.16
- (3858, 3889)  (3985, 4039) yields 2.06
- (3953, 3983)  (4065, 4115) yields 1.92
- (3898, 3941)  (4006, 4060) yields 1.87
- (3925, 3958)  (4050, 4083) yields 1.89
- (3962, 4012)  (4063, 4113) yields 1.38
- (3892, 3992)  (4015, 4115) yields 1.73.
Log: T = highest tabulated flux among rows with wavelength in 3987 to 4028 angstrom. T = 28.6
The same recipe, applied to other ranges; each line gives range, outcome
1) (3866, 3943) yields 18.32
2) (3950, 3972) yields 20.33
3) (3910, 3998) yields 23.37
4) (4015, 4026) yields 26.37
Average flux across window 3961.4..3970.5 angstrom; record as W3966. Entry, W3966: 6.96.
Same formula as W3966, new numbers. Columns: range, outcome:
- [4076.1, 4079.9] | 19.7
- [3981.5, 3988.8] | 21.1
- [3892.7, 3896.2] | 15.3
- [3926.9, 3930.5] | 8.81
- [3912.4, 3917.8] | 17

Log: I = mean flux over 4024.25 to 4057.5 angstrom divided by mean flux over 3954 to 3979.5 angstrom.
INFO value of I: 1.97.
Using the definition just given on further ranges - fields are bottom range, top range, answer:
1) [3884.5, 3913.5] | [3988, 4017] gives 1.51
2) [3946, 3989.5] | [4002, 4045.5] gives 1.59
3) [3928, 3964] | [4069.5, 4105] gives 1.85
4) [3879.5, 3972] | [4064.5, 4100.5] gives 1.81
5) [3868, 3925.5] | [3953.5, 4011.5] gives 1.21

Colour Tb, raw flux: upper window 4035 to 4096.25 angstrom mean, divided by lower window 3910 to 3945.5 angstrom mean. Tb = 1.87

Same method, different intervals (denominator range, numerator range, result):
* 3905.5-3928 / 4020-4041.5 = 1.61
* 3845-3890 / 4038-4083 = 1.79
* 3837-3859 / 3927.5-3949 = 0.86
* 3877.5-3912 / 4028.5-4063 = 1.54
